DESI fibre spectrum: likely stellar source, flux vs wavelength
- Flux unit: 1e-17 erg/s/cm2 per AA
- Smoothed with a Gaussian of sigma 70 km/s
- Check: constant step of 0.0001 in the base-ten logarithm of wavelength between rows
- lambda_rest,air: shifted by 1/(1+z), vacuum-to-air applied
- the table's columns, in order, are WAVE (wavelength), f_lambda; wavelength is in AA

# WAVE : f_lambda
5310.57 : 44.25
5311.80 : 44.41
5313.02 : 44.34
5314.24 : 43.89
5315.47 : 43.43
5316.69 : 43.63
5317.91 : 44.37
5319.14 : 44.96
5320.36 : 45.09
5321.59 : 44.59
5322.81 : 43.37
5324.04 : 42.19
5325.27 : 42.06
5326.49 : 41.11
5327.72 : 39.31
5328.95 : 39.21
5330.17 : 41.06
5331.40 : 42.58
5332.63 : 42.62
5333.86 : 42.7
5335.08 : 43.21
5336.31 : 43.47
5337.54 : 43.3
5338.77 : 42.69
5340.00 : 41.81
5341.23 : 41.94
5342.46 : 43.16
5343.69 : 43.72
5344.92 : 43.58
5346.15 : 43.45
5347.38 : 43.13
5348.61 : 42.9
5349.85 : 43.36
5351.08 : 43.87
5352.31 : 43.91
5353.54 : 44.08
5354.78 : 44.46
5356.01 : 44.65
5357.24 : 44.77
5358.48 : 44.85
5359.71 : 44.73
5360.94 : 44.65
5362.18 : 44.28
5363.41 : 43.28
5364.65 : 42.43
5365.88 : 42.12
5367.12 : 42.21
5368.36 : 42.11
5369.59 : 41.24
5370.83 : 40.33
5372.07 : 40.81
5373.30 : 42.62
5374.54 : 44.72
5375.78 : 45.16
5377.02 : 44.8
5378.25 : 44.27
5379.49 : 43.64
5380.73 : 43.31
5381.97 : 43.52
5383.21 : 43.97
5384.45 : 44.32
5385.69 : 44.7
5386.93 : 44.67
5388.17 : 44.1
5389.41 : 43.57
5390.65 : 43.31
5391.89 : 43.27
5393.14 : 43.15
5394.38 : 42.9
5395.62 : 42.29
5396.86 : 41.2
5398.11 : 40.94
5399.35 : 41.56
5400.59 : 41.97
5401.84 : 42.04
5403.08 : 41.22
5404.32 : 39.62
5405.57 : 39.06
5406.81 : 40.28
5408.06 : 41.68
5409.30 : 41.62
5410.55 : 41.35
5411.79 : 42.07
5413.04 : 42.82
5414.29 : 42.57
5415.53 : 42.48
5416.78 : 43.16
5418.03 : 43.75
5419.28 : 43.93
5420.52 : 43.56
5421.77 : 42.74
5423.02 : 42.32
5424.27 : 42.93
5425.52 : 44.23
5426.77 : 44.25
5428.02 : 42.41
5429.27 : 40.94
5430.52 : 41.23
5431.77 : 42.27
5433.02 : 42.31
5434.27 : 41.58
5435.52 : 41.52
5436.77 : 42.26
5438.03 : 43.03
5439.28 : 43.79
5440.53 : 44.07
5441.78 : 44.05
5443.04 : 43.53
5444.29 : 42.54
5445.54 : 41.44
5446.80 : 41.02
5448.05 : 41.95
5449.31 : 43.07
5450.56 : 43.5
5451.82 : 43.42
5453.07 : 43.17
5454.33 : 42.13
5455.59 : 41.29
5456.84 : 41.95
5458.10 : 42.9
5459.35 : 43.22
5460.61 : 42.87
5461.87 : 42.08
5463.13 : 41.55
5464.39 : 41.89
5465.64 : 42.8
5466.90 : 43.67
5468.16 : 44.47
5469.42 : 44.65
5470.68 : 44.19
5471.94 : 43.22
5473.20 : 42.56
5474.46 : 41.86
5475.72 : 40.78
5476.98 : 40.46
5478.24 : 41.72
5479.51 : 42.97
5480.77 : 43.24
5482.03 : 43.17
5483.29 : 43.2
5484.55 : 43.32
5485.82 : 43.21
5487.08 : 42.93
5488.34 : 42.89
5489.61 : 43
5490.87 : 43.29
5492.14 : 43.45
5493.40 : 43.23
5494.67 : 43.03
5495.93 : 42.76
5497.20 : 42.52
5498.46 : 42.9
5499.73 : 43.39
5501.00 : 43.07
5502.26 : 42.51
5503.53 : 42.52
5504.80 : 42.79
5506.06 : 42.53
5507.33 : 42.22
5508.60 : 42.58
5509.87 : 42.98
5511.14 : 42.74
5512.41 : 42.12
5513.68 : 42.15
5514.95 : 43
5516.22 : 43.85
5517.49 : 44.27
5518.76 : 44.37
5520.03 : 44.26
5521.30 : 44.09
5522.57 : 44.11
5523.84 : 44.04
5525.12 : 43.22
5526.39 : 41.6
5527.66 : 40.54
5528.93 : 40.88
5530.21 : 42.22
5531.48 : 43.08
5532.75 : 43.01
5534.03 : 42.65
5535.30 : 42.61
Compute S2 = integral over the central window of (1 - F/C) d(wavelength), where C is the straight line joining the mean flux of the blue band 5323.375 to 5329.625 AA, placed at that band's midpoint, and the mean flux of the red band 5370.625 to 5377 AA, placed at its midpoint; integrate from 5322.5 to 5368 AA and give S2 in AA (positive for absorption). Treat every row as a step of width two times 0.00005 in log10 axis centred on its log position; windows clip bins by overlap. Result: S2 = -1.4 AA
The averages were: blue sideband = 40.8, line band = 43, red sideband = 43.1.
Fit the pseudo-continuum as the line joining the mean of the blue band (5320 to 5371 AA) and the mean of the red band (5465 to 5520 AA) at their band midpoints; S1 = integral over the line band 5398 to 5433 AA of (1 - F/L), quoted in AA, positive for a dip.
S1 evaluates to 0.7 AA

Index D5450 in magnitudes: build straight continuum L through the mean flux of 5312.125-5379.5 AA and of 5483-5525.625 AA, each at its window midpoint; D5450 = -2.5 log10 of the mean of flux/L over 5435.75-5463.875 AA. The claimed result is 0.01 mag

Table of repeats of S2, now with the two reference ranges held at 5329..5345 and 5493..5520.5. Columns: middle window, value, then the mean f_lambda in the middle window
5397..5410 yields 0.5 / 41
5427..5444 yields 0.1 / 42.6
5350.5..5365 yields -0.5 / 44.2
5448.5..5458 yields 0.0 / 42.6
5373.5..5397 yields -0.6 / 43.8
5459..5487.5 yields 0.1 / 42.8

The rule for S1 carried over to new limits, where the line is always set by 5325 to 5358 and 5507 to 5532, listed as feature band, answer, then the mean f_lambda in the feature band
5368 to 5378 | 0.01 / 42.8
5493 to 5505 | 0.01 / 42.9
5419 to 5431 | 0.01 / 42.9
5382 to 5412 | 0.39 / 42.3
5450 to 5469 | 0.06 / 42.7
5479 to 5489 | -0.05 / 43.1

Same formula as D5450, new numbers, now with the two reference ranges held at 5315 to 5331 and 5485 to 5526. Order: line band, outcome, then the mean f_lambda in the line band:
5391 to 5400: 0.02 mag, 42.2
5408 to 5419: 0.01 mag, 42.5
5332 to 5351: -0.01 mag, 43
